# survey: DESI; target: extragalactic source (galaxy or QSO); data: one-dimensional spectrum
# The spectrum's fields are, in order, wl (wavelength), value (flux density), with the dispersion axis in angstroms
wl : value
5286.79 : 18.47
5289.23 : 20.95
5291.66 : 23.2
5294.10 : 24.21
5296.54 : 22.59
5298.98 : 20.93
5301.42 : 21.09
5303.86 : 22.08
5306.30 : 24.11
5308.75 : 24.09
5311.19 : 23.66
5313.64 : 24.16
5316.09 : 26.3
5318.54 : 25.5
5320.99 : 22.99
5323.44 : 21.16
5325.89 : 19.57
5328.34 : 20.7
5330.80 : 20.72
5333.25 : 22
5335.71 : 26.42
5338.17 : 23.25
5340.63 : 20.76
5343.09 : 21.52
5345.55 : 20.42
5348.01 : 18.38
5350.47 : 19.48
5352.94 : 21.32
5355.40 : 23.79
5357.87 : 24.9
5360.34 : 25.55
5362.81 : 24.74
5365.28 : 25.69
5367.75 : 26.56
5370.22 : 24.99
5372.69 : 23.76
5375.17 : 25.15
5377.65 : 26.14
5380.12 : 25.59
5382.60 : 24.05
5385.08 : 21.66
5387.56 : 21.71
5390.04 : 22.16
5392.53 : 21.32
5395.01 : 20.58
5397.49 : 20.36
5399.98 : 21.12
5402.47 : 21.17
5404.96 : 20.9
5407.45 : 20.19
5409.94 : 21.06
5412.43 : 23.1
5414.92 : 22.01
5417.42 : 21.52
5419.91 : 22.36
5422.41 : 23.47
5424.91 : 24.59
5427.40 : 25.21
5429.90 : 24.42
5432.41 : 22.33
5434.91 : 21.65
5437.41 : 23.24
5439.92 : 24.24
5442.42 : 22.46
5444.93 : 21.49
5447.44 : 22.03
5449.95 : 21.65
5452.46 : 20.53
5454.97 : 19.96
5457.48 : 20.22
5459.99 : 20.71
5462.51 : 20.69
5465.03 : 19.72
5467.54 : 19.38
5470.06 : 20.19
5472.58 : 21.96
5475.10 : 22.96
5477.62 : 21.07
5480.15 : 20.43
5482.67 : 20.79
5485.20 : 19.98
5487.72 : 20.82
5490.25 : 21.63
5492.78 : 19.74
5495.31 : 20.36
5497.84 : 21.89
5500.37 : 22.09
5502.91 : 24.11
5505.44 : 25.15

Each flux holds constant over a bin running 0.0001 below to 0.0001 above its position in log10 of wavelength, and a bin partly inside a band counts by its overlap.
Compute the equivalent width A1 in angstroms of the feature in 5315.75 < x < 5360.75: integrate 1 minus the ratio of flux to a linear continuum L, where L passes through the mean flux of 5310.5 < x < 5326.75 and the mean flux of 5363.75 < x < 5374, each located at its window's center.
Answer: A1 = 3.5 angstroms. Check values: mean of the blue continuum 23.4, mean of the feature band 22.2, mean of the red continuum 25.2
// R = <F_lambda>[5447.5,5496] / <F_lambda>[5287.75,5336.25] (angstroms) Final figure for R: 0.9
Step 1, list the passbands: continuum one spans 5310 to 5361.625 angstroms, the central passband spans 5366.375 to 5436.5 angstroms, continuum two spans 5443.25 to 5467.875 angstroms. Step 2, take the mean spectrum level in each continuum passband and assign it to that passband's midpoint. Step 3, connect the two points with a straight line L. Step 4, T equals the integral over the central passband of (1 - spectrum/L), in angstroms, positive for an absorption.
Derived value -4.3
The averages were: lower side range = 22.5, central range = 22.8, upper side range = 20.7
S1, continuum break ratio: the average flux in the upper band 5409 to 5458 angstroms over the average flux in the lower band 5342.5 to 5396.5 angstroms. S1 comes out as 1.0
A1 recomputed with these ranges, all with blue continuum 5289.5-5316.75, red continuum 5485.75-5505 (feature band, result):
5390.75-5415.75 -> 1.3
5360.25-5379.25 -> -2.2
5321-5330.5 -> 0.9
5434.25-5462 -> 0.5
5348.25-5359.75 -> 0.3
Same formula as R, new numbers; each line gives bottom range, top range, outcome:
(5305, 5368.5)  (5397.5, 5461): 0.96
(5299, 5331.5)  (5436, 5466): 0.94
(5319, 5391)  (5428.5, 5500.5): 0.93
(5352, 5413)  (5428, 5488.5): 0.93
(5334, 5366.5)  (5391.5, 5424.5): 0.95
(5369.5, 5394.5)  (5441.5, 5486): 0.89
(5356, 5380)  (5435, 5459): 0.86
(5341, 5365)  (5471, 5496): 0.94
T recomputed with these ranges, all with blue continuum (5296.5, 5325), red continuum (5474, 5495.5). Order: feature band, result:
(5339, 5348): 0.8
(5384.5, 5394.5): 0.2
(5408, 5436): -1.4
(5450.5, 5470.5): 0.9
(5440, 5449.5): -0.4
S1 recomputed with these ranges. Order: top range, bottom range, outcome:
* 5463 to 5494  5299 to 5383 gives 0.89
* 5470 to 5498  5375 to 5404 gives 0.93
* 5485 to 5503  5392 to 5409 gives 1.02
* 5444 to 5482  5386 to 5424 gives 0.97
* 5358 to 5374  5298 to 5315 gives 1.10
